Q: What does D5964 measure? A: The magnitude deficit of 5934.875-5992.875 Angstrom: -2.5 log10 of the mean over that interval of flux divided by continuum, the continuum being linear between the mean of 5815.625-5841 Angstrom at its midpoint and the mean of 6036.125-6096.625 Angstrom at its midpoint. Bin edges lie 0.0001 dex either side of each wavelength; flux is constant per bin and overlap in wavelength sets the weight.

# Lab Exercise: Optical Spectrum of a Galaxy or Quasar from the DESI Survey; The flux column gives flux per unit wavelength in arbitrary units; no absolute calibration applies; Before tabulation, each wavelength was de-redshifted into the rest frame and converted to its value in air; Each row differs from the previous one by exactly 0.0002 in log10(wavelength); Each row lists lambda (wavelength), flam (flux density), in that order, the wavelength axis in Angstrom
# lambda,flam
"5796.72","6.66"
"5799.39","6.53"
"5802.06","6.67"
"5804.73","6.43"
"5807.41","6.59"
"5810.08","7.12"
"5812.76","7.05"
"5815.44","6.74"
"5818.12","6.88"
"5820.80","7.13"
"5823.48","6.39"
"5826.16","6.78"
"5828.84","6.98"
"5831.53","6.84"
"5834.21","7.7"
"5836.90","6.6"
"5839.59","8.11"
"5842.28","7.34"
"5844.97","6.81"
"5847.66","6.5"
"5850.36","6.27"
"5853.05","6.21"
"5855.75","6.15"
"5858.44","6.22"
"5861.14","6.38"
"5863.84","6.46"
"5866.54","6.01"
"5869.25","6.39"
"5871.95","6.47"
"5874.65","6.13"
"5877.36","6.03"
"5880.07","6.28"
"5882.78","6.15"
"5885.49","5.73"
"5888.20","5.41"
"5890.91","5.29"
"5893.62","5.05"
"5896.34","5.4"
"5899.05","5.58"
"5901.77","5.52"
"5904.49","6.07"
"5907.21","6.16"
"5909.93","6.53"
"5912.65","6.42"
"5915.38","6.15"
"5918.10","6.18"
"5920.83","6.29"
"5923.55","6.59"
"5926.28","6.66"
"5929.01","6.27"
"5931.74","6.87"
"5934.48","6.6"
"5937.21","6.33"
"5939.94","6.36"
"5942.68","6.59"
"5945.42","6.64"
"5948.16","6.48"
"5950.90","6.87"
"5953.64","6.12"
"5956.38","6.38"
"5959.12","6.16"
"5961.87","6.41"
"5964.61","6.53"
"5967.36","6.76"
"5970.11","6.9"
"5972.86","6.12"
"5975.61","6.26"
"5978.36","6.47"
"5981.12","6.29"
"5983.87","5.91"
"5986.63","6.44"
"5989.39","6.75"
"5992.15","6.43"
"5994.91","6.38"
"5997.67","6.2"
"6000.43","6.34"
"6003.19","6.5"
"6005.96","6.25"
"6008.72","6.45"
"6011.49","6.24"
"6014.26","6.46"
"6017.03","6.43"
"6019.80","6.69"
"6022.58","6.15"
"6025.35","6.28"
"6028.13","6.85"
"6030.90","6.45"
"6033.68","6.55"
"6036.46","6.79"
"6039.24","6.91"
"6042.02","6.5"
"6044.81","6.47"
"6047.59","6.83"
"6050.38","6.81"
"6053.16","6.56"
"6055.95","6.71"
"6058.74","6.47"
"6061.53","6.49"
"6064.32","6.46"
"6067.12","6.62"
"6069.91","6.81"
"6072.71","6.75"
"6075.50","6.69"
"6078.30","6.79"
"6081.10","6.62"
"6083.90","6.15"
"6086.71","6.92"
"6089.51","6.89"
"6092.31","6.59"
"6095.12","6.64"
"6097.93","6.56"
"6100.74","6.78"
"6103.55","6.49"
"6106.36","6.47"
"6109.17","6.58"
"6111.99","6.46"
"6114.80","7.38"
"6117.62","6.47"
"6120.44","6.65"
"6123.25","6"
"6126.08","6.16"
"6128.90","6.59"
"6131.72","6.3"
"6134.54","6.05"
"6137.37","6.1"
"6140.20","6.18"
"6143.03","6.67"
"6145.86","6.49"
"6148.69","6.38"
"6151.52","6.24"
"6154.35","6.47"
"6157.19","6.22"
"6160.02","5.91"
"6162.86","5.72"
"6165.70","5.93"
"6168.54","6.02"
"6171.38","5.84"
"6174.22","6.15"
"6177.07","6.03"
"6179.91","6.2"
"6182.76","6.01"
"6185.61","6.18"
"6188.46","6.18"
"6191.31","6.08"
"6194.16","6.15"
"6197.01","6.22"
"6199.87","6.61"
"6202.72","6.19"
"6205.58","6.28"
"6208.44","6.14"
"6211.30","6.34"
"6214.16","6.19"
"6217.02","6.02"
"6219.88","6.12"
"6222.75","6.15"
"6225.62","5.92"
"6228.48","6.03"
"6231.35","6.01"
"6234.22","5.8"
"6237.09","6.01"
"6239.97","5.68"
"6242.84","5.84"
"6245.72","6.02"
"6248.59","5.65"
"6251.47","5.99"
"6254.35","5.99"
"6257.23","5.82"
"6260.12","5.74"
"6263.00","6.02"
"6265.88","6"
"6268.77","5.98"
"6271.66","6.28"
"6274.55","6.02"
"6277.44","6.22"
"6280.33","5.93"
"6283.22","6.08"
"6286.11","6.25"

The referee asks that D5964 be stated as 0.06 mag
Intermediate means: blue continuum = 7.03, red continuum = 6.66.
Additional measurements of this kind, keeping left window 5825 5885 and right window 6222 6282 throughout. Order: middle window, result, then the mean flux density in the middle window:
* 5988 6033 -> -0.02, 6.43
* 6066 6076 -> -0.08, 6.73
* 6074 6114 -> -0.07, 6.63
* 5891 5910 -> 0.15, 5.68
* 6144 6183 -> -0.01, 6.12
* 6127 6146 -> -0.03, 6.33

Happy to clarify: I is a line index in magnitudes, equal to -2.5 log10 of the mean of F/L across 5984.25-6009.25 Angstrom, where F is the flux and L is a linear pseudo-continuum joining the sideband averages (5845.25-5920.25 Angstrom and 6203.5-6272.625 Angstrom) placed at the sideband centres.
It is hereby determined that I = -0.06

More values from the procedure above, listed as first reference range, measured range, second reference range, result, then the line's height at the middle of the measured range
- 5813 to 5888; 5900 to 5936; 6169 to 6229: 0.03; 6.49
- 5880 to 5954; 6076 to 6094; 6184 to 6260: -0.09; 6.1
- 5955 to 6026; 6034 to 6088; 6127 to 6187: -0.06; 6.3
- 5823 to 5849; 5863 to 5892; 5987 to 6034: 0.14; 6.89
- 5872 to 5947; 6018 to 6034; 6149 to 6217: -0.06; 6.14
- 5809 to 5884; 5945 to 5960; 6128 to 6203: 0.01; 6.49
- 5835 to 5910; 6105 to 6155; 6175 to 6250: -0.06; 6.11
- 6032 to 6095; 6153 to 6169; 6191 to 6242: 0.05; 6.3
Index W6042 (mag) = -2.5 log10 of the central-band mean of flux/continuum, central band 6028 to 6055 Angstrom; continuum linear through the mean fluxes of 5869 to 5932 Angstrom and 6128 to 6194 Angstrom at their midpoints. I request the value -0.09 mag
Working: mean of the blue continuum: 6.05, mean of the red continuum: 6.17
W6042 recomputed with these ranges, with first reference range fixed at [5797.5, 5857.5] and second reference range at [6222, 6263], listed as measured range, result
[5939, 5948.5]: 0.00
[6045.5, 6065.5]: -0.05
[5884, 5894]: 0.23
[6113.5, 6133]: -0.06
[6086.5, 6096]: -0.09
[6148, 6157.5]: -0.04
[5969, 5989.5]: 0.02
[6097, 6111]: -0.06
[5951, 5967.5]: 0.02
